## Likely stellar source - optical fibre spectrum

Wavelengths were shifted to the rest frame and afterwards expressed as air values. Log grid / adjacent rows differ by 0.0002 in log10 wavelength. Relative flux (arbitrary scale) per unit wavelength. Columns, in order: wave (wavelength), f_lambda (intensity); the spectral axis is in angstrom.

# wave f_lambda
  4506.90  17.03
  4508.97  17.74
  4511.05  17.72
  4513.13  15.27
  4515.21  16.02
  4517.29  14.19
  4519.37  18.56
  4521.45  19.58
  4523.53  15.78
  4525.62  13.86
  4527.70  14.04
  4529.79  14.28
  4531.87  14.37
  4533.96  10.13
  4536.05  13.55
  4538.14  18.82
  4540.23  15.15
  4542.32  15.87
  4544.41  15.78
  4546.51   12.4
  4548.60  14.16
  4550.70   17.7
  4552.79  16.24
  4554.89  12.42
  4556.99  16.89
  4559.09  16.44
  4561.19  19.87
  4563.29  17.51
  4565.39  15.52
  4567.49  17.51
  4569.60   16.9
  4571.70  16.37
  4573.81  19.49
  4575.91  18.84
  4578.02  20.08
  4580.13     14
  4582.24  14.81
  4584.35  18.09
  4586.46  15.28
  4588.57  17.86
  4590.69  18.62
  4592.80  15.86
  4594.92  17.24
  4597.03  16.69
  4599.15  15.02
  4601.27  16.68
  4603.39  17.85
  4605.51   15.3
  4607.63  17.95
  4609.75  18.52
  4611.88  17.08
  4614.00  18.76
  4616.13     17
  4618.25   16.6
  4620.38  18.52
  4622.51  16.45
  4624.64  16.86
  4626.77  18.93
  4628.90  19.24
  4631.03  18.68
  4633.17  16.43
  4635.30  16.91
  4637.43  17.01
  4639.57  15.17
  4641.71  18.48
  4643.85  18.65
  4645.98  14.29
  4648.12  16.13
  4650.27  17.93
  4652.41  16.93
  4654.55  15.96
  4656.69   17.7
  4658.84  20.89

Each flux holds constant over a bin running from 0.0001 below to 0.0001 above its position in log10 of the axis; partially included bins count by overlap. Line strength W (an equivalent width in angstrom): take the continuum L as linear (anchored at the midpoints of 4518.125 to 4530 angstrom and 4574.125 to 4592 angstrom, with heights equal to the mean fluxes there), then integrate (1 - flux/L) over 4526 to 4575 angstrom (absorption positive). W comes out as 2.8 angstrom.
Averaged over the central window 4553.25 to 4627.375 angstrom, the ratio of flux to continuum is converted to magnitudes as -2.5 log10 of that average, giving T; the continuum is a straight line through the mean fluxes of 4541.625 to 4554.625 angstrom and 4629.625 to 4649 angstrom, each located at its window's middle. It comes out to -0.07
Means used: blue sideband 15.2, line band 17.1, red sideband 16.9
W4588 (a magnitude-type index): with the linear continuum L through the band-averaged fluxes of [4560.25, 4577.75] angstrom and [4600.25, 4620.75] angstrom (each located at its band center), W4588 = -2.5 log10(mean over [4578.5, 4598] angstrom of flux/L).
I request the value 0.07 mag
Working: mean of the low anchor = 17.8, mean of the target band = 16.6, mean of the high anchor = 17.4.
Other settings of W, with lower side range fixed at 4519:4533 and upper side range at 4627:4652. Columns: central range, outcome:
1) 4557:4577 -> -1.7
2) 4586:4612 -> -0.5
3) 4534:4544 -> 0.3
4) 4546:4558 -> 0.7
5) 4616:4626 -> -0.1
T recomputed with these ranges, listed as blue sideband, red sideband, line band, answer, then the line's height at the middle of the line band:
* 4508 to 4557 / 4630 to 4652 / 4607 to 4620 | -0.071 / 16.6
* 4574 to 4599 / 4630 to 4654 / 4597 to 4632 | -0.028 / 17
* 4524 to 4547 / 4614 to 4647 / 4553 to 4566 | -0.087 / 15.2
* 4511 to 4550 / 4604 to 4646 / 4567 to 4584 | -0.066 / 16.3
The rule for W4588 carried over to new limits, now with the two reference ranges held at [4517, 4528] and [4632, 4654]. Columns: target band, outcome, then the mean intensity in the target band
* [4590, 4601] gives -0.003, 16.6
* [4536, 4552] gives 0.054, 15.6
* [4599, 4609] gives -0.010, 16.8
